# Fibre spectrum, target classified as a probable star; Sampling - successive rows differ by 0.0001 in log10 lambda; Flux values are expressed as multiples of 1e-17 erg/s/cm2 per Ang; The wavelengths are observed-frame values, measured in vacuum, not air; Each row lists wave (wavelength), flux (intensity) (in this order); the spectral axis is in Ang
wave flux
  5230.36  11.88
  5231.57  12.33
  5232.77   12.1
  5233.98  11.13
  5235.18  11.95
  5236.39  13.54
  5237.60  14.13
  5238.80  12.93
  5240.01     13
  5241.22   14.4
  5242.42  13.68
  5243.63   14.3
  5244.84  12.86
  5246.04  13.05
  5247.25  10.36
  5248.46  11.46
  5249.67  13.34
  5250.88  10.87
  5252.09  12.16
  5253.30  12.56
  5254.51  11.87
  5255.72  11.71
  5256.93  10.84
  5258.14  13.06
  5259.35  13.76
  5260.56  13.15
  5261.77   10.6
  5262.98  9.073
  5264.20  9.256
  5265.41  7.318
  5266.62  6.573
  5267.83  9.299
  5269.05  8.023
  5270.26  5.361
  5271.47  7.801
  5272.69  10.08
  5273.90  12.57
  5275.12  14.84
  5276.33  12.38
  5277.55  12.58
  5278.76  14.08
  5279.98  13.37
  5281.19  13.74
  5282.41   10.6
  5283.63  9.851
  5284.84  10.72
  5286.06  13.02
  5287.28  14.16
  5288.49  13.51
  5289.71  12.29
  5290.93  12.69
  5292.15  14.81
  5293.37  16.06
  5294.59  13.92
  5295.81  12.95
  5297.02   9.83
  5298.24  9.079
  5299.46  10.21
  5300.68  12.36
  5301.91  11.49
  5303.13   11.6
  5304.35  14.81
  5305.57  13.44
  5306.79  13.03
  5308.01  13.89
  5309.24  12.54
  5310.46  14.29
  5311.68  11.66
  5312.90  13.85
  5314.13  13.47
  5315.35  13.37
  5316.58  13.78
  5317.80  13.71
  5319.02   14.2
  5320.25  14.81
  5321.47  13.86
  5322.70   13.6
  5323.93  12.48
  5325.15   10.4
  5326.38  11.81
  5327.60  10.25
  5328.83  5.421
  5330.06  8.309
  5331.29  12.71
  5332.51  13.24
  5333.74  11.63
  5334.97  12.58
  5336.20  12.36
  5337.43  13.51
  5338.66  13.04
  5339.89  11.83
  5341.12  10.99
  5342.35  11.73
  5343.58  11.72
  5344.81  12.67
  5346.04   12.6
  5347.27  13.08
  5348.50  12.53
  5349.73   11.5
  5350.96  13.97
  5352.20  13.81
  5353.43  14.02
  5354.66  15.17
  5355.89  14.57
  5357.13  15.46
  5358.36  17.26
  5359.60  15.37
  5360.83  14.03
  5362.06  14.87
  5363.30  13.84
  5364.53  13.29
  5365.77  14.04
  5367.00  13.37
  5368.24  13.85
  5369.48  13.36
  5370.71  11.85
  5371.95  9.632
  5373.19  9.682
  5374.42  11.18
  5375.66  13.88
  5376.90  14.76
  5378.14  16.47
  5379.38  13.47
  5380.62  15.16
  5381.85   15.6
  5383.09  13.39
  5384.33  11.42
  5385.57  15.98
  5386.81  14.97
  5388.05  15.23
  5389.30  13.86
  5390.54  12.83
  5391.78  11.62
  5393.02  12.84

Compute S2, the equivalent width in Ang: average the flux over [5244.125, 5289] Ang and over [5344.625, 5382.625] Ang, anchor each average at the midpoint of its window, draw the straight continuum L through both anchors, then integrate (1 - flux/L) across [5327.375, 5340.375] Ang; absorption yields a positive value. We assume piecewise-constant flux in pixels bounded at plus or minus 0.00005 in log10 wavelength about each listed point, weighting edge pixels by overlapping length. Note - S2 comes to 1.6 Ang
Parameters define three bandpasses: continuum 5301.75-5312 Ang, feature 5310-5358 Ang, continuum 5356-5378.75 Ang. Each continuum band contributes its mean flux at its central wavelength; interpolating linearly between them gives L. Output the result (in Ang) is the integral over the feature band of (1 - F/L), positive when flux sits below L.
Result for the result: 2.4 Ang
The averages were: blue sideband 13.1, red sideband 13.7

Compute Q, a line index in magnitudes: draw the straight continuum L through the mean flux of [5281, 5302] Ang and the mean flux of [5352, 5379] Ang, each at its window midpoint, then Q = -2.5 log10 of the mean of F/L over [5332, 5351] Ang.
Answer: 0.078 mag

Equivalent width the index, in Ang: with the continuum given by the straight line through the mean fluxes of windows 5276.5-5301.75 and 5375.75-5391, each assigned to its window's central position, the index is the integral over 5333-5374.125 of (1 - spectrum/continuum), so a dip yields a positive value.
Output 2.1 Ang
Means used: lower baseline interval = 12.5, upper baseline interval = 14.4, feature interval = 13.1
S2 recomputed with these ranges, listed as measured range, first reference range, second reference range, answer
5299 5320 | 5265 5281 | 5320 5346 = -3.3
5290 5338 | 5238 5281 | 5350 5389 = 0.8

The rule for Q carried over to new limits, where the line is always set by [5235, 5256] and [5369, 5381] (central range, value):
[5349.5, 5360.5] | -0.142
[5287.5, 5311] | -0.001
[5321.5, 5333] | 0.163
